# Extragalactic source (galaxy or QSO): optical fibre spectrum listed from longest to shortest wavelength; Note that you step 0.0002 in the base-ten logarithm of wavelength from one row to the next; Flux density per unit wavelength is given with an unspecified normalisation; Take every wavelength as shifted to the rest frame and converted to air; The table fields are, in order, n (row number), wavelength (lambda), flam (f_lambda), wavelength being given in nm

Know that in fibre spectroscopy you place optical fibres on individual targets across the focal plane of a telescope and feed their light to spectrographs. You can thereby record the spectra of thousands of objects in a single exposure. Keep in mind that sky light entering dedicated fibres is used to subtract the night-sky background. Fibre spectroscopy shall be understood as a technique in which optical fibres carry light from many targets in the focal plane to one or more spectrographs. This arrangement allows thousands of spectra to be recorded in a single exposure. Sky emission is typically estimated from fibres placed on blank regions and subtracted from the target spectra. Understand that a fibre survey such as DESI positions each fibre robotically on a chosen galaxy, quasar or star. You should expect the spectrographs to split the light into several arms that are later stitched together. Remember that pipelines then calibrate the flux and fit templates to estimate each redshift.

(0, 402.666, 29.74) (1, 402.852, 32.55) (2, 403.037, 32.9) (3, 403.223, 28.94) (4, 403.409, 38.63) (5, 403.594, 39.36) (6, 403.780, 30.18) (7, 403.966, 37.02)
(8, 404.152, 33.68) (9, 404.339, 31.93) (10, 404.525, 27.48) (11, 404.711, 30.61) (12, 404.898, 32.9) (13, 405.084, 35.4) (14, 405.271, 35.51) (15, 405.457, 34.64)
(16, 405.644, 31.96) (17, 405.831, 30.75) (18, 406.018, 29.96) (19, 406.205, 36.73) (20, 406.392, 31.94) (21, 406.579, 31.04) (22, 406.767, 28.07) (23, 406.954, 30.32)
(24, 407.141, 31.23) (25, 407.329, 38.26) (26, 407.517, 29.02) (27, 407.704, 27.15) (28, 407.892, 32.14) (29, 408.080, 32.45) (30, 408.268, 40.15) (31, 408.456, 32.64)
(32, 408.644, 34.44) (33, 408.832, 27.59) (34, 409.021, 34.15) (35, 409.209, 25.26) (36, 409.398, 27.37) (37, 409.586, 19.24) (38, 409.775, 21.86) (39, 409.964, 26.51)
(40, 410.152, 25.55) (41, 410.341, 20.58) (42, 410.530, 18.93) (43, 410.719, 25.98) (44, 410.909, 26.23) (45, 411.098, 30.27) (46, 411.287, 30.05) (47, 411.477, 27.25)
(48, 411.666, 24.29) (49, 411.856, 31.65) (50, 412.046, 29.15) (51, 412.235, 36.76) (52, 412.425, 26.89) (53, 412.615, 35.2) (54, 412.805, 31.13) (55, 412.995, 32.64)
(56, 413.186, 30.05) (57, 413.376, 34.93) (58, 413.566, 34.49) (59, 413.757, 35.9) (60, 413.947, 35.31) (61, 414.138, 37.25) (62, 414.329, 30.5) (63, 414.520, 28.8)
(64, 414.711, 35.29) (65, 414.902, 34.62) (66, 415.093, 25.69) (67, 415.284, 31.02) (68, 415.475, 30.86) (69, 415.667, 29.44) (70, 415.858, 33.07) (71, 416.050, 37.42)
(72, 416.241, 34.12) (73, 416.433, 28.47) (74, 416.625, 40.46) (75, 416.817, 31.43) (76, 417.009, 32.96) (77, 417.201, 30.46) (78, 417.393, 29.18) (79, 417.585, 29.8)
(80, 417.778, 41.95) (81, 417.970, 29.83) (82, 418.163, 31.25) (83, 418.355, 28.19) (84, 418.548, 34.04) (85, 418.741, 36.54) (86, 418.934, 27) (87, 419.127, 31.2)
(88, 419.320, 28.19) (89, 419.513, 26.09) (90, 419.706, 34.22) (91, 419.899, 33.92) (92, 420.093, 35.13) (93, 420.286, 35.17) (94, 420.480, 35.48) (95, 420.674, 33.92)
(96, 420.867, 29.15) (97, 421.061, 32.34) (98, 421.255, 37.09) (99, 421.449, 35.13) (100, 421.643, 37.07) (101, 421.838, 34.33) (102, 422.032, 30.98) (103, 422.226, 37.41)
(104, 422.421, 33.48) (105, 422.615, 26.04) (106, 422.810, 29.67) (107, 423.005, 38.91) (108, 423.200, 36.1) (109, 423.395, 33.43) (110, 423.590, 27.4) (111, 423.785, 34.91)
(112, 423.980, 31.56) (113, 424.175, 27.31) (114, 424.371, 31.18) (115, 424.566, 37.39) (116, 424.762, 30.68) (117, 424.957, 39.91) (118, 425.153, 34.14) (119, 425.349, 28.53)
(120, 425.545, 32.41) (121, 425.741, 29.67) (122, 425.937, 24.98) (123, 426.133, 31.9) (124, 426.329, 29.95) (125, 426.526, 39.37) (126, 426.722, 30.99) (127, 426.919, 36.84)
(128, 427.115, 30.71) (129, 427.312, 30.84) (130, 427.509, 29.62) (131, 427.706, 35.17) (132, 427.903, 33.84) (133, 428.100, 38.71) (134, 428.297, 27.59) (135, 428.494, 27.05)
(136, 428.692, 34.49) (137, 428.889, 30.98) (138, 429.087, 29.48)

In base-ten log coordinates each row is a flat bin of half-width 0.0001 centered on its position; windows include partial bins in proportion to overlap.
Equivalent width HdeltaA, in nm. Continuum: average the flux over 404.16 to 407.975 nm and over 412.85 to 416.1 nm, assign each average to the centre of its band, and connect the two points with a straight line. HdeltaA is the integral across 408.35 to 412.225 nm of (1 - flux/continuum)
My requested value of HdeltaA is 0.61 nm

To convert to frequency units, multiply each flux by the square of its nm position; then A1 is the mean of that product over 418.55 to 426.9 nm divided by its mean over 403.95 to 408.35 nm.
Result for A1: 1.09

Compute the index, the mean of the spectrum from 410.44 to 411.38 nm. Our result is 26.3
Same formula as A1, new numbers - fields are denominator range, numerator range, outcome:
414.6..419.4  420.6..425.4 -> 1.06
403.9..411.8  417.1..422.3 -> 1.16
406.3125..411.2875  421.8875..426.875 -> 1.21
